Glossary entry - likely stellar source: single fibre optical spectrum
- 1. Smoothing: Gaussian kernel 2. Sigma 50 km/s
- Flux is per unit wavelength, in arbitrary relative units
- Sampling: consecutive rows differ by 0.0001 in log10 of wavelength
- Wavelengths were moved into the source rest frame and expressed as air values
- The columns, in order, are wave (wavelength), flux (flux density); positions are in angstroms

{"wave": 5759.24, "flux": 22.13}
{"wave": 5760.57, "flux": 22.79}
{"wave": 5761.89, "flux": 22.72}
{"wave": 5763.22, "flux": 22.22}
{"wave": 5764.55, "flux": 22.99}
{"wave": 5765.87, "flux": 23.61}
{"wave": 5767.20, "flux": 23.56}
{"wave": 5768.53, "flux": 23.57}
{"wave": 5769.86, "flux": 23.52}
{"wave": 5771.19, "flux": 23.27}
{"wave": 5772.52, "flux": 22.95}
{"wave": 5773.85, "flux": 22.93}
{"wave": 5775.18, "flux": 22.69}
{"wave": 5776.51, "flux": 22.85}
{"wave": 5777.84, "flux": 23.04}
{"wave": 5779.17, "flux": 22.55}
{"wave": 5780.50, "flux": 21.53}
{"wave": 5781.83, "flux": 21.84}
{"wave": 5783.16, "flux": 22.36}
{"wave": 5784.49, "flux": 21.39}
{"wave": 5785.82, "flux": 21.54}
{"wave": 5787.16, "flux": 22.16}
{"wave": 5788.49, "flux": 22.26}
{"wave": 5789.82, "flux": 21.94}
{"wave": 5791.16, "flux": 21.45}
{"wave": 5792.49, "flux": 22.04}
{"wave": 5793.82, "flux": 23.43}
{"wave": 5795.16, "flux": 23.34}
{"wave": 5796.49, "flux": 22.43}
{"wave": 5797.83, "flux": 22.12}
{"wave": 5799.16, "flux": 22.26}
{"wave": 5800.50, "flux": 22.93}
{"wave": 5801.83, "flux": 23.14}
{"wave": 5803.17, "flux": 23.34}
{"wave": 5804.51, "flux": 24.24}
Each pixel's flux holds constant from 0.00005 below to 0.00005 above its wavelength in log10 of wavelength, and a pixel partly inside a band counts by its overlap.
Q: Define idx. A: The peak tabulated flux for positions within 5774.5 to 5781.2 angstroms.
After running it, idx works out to 23.04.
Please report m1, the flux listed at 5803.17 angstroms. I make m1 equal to 23.34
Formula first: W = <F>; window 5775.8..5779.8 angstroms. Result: 22.8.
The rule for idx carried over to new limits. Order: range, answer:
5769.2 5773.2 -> 23.52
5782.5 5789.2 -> 22.36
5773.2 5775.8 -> 22.93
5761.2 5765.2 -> 22.99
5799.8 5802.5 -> 23.14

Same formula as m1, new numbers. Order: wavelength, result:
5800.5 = 22.93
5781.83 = 21.84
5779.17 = 22.55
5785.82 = 21.54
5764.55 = 22.99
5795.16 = 23.34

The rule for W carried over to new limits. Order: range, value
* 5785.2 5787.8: 21.8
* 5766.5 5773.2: 23.3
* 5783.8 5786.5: 21.4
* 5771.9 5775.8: 22.9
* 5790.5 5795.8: 22.6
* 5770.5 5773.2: 23.1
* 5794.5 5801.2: 22.6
